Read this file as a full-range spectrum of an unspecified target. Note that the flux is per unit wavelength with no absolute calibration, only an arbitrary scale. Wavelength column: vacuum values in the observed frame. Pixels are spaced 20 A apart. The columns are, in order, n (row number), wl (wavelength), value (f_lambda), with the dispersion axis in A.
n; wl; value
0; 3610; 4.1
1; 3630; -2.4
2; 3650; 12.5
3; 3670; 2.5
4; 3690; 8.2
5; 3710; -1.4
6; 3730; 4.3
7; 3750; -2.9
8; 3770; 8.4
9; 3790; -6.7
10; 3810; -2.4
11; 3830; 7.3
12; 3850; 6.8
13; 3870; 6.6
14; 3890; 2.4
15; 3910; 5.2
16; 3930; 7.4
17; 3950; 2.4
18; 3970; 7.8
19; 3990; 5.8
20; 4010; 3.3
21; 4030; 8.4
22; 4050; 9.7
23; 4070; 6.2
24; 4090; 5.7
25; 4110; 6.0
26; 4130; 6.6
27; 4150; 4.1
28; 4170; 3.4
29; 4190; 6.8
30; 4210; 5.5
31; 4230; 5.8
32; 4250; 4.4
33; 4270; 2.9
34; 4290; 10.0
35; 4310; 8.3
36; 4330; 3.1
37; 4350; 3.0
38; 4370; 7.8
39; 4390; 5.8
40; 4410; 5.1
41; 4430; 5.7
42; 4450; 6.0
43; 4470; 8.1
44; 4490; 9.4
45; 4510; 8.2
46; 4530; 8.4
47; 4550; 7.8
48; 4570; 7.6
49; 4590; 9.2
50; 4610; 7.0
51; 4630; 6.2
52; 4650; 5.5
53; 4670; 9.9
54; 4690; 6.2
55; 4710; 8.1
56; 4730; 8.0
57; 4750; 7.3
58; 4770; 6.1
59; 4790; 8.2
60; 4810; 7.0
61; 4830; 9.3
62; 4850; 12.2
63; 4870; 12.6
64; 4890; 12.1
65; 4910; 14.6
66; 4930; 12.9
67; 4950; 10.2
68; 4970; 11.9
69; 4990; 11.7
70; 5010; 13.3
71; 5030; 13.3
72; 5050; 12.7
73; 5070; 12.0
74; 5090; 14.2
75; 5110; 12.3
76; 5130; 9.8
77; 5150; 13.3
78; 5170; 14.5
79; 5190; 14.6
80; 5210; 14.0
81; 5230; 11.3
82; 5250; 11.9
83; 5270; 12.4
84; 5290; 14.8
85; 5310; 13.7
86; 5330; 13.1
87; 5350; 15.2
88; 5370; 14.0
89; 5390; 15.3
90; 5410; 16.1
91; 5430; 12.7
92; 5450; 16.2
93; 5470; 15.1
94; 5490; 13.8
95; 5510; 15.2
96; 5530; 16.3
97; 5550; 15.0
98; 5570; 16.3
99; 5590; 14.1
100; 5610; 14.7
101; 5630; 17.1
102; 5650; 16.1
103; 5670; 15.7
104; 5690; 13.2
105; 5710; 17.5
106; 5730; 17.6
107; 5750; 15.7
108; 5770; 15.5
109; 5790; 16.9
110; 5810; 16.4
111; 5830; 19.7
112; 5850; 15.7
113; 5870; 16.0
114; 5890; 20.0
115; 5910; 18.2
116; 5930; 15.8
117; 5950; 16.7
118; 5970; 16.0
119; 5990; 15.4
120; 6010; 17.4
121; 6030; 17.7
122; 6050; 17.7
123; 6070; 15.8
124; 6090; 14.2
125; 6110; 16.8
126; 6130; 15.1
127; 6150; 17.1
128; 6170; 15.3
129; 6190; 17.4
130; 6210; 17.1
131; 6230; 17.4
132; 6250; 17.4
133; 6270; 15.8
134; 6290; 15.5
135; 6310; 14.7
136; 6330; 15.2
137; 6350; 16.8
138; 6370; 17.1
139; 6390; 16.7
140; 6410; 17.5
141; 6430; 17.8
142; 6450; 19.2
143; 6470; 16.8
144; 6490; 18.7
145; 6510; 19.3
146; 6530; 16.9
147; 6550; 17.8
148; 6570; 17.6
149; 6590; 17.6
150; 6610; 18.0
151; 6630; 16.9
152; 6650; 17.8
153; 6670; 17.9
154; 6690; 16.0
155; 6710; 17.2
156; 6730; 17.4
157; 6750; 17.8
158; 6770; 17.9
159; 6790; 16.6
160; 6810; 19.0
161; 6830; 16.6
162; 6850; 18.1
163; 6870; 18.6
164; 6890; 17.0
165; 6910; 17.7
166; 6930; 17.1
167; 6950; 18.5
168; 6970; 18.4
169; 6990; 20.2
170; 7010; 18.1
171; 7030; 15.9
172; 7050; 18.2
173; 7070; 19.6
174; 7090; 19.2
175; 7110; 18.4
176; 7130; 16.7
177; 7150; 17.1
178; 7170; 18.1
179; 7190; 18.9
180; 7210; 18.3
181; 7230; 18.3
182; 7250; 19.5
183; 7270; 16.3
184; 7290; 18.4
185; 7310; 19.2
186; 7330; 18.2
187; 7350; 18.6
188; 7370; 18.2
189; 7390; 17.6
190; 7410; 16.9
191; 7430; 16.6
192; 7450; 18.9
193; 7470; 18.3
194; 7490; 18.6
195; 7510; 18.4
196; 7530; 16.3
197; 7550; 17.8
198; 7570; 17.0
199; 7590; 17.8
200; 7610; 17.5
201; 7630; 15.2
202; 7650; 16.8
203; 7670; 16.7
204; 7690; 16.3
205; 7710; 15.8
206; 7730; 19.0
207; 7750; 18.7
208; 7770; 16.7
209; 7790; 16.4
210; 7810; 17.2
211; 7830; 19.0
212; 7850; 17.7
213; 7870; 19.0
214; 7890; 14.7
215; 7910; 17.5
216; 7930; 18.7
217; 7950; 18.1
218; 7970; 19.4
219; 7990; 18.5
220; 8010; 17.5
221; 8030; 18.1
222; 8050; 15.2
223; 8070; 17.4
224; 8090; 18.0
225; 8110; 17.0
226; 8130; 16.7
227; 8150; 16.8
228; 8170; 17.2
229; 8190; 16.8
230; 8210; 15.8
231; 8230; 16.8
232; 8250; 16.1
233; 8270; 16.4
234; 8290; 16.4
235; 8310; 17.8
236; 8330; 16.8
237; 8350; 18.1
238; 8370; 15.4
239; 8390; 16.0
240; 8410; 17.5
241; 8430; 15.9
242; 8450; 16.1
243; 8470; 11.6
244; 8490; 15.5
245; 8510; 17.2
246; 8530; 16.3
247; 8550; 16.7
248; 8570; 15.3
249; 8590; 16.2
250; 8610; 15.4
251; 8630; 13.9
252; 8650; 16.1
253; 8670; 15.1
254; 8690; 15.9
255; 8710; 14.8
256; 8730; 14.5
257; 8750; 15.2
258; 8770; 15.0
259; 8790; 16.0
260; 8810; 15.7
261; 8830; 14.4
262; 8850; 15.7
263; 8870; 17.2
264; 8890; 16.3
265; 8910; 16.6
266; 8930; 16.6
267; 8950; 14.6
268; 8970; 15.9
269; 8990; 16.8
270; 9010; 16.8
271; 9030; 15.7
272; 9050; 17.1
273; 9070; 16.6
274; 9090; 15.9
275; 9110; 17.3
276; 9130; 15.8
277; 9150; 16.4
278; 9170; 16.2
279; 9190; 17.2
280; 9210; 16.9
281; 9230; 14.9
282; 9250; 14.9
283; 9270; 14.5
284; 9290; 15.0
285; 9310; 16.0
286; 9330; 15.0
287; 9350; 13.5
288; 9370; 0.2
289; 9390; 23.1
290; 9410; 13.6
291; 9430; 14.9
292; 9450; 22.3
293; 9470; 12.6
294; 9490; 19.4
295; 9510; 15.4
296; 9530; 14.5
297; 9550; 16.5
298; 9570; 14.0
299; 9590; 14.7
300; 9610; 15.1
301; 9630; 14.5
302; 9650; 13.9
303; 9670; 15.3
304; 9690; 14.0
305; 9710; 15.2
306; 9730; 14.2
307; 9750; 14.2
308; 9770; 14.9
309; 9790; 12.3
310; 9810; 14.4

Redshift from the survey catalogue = 0.21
